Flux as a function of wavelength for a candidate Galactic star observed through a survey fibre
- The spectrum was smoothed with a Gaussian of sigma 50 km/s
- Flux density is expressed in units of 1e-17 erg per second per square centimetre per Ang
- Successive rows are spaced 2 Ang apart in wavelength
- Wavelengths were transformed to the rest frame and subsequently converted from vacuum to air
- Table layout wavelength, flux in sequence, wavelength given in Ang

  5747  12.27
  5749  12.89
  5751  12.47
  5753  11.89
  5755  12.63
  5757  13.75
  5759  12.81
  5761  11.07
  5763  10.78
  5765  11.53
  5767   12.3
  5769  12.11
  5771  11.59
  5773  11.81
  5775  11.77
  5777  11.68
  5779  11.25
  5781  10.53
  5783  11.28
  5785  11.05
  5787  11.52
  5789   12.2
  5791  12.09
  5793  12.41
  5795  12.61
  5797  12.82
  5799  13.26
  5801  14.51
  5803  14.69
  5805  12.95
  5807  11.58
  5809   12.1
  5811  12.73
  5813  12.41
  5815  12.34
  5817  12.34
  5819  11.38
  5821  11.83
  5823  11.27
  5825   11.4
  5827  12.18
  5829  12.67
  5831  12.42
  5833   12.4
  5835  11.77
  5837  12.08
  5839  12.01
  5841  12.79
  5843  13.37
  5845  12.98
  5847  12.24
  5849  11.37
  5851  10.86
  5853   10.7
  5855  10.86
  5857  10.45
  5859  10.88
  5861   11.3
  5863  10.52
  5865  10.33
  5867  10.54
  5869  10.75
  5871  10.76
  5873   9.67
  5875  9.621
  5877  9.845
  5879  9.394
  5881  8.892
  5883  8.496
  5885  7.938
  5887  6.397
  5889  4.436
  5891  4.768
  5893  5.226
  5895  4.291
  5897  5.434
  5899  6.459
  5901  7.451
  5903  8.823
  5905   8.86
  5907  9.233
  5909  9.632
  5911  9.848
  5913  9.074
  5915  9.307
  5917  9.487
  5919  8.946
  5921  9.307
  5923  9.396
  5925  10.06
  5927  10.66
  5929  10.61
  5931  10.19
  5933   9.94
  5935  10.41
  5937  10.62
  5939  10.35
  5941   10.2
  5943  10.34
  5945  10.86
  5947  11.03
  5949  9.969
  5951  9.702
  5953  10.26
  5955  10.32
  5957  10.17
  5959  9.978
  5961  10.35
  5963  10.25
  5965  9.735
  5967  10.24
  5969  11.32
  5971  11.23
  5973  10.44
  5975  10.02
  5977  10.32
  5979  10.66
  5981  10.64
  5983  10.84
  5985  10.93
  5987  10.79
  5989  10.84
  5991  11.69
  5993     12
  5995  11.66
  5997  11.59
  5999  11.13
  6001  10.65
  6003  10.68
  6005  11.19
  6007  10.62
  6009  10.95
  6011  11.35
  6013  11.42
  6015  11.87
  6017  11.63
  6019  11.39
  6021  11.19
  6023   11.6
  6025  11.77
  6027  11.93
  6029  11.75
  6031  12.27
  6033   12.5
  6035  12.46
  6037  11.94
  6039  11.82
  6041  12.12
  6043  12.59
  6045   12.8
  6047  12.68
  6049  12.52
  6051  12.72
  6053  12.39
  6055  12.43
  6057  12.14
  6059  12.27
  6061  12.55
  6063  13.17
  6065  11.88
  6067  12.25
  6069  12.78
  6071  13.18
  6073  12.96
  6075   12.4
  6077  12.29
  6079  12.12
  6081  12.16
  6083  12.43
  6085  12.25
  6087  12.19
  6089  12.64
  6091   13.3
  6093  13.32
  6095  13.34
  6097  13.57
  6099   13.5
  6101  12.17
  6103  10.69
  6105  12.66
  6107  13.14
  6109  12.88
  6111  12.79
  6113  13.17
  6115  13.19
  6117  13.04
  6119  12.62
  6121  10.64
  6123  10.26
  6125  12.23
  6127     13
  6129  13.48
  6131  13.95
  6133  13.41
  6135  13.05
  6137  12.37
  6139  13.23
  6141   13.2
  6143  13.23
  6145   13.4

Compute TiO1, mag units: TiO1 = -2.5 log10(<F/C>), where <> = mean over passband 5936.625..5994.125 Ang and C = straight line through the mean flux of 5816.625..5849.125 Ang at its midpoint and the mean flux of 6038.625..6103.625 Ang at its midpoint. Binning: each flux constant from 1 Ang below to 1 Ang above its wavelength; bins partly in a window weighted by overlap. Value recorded 0.17 mag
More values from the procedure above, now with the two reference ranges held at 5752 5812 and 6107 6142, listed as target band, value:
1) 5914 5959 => 0.226 mag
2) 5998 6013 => 0.146 mag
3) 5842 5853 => 0.023 mag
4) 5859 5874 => 0.166 mag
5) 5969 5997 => 0.143 mag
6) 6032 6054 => 0.017 mag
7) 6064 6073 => 0.007 mag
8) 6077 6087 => 0.038 mag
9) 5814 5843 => 0.013 mag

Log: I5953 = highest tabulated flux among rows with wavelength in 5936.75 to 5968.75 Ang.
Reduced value 11.03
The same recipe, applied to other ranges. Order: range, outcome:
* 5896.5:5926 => 10.06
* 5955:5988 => 11.32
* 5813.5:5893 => 13.37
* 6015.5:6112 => 13.57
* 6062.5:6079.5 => 13.18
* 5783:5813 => 14.69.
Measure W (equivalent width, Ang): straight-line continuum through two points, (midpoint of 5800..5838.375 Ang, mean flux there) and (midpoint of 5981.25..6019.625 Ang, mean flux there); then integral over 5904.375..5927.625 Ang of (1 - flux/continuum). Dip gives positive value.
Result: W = 4.50 Ang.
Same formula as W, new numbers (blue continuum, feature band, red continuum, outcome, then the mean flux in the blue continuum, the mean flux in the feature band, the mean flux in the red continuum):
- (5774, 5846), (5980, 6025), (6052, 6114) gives 4.61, 12.2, 11.2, 12.6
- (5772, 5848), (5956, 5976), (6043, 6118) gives 3.36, 12.2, 10.4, 12.6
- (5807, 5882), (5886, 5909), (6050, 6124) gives 9.92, 11.4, 6.63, 12.5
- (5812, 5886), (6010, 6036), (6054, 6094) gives 0.95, 11.2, 11.8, 12.5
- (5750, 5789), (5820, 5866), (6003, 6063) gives 0.61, 11.8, 11.7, 12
